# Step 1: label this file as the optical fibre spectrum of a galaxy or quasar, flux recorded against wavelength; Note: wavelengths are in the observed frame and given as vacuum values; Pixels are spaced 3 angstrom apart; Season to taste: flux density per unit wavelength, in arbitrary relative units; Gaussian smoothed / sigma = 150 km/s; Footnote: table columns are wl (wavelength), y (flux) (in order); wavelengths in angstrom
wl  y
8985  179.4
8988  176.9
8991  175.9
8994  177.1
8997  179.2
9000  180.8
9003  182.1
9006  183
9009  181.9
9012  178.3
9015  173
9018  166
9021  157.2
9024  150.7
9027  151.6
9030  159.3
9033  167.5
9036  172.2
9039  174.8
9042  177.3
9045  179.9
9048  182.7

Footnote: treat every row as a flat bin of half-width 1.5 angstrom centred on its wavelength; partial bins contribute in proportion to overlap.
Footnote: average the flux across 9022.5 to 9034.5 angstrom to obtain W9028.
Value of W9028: 157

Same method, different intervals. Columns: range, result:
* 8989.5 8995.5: 176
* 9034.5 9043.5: 175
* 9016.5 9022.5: 162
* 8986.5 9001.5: 178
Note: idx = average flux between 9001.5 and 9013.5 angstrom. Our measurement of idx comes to 181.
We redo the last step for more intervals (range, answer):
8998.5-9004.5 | 181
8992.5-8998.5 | 178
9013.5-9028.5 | 160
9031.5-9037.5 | 170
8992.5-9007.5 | 180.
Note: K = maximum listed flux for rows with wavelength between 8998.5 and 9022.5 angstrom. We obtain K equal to 183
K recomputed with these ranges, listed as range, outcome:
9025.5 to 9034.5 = 167.5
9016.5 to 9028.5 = 166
